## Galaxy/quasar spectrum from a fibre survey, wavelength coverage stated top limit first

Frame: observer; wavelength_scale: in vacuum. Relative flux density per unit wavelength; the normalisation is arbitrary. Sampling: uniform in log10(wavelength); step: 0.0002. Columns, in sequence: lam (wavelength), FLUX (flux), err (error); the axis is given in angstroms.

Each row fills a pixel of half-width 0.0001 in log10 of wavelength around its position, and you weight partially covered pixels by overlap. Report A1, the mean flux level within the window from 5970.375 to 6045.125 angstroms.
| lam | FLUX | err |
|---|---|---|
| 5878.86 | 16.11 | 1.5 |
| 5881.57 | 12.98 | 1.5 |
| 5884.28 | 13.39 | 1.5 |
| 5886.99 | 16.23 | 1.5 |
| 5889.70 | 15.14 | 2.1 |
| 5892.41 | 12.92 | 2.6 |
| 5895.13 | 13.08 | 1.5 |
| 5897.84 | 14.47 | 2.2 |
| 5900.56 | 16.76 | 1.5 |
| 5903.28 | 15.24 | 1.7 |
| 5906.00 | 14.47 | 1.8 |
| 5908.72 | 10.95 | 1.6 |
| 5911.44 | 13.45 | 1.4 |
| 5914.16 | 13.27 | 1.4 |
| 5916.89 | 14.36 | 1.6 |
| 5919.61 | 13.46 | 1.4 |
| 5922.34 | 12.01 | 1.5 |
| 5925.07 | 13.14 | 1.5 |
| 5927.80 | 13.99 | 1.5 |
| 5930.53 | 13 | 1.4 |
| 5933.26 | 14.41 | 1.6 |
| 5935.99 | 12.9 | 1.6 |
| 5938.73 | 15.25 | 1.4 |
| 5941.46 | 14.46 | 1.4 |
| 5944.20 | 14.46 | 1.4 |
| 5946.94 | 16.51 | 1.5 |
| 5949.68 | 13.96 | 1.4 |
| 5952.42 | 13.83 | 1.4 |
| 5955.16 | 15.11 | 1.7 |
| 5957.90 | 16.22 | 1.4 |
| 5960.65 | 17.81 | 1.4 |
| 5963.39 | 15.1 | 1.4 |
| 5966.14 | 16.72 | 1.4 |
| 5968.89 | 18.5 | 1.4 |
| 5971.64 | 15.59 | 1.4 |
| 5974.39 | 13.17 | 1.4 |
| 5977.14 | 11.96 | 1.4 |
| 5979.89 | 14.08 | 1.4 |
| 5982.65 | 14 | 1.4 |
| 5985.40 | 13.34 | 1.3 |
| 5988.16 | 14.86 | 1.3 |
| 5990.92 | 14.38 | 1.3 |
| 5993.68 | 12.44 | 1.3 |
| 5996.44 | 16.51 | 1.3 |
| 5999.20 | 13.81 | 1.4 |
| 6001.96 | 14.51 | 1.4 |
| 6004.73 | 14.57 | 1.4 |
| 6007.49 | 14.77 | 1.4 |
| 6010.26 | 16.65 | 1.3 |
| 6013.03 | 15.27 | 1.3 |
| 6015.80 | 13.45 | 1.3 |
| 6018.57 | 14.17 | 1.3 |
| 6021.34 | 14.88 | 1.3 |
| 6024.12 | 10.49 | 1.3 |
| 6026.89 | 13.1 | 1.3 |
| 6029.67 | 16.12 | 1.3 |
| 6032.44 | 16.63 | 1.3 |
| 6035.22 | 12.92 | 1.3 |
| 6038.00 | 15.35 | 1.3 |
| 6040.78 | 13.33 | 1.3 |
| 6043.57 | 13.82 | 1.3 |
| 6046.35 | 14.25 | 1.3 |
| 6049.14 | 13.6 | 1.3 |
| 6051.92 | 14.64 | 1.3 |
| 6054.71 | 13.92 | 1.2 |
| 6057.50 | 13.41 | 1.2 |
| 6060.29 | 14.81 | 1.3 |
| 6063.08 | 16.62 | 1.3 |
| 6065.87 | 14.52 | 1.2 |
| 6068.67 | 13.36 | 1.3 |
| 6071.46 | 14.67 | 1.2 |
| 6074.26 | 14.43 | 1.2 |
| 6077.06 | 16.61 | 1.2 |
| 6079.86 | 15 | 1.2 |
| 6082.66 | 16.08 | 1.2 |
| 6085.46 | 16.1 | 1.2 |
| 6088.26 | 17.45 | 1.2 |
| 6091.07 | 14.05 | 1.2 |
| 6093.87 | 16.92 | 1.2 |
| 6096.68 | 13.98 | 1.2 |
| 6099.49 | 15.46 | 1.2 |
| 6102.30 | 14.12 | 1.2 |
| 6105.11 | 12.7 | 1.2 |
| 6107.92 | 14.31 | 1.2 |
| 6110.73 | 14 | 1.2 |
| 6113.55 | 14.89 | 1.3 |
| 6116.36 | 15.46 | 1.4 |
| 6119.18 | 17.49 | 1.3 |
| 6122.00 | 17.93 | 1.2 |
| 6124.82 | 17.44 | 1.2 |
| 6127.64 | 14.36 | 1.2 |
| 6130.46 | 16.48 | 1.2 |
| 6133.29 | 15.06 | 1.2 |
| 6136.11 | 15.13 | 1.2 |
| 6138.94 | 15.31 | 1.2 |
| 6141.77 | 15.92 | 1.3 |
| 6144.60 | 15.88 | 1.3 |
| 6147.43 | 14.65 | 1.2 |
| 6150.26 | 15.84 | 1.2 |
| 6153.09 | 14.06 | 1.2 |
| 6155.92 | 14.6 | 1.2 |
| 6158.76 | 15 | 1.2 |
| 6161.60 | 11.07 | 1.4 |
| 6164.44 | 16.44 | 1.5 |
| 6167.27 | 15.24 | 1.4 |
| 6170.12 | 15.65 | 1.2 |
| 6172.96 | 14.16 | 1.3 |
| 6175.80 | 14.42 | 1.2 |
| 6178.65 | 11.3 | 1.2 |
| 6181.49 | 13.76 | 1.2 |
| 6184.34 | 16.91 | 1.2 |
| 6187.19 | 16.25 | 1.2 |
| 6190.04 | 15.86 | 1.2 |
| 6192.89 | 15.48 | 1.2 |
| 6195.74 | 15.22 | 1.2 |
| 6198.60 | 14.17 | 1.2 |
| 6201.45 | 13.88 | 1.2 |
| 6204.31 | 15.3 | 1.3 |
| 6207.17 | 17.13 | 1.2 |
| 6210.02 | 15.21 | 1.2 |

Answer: 14.2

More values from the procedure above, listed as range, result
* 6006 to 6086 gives 14.6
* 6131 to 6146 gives 15.5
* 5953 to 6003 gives 14.9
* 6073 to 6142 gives 15.5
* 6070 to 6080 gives 15.2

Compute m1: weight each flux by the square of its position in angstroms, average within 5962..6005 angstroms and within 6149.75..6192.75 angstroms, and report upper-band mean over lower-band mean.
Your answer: 1.07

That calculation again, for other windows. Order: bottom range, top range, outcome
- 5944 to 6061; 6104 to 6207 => 1.09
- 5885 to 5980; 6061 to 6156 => 1.12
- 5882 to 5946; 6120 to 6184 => 1.17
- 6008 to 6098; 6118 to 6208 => 1.07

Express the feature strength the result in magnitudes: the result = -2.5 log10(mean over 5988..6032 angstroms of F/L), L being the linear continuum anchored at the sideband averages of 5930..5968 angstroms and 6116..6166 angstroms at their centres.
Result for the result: 0.06 mag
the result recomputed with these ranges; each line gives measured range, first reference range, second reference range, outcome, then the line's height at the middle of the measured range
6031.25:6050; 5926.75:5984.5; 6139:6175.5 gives 0.04 mag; 14.8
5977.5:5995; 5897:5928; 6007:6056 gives 0.03 mag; 14.1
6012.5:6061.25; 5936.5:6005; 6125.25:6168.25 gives 0.06 mag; 14.9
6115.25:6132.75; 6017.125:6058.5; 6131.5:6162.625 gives -0.13 mag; 14.7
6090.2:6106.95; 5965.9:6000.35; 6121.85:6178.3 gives 0.03 mag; 14.9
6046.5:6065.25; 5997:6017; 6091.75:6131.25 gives 0.04 mag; 15.1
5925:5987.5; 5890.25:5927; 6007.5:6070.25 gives -0.06 mag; 13.9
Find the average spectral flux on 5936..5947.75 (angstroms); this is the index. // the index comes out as 14.8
